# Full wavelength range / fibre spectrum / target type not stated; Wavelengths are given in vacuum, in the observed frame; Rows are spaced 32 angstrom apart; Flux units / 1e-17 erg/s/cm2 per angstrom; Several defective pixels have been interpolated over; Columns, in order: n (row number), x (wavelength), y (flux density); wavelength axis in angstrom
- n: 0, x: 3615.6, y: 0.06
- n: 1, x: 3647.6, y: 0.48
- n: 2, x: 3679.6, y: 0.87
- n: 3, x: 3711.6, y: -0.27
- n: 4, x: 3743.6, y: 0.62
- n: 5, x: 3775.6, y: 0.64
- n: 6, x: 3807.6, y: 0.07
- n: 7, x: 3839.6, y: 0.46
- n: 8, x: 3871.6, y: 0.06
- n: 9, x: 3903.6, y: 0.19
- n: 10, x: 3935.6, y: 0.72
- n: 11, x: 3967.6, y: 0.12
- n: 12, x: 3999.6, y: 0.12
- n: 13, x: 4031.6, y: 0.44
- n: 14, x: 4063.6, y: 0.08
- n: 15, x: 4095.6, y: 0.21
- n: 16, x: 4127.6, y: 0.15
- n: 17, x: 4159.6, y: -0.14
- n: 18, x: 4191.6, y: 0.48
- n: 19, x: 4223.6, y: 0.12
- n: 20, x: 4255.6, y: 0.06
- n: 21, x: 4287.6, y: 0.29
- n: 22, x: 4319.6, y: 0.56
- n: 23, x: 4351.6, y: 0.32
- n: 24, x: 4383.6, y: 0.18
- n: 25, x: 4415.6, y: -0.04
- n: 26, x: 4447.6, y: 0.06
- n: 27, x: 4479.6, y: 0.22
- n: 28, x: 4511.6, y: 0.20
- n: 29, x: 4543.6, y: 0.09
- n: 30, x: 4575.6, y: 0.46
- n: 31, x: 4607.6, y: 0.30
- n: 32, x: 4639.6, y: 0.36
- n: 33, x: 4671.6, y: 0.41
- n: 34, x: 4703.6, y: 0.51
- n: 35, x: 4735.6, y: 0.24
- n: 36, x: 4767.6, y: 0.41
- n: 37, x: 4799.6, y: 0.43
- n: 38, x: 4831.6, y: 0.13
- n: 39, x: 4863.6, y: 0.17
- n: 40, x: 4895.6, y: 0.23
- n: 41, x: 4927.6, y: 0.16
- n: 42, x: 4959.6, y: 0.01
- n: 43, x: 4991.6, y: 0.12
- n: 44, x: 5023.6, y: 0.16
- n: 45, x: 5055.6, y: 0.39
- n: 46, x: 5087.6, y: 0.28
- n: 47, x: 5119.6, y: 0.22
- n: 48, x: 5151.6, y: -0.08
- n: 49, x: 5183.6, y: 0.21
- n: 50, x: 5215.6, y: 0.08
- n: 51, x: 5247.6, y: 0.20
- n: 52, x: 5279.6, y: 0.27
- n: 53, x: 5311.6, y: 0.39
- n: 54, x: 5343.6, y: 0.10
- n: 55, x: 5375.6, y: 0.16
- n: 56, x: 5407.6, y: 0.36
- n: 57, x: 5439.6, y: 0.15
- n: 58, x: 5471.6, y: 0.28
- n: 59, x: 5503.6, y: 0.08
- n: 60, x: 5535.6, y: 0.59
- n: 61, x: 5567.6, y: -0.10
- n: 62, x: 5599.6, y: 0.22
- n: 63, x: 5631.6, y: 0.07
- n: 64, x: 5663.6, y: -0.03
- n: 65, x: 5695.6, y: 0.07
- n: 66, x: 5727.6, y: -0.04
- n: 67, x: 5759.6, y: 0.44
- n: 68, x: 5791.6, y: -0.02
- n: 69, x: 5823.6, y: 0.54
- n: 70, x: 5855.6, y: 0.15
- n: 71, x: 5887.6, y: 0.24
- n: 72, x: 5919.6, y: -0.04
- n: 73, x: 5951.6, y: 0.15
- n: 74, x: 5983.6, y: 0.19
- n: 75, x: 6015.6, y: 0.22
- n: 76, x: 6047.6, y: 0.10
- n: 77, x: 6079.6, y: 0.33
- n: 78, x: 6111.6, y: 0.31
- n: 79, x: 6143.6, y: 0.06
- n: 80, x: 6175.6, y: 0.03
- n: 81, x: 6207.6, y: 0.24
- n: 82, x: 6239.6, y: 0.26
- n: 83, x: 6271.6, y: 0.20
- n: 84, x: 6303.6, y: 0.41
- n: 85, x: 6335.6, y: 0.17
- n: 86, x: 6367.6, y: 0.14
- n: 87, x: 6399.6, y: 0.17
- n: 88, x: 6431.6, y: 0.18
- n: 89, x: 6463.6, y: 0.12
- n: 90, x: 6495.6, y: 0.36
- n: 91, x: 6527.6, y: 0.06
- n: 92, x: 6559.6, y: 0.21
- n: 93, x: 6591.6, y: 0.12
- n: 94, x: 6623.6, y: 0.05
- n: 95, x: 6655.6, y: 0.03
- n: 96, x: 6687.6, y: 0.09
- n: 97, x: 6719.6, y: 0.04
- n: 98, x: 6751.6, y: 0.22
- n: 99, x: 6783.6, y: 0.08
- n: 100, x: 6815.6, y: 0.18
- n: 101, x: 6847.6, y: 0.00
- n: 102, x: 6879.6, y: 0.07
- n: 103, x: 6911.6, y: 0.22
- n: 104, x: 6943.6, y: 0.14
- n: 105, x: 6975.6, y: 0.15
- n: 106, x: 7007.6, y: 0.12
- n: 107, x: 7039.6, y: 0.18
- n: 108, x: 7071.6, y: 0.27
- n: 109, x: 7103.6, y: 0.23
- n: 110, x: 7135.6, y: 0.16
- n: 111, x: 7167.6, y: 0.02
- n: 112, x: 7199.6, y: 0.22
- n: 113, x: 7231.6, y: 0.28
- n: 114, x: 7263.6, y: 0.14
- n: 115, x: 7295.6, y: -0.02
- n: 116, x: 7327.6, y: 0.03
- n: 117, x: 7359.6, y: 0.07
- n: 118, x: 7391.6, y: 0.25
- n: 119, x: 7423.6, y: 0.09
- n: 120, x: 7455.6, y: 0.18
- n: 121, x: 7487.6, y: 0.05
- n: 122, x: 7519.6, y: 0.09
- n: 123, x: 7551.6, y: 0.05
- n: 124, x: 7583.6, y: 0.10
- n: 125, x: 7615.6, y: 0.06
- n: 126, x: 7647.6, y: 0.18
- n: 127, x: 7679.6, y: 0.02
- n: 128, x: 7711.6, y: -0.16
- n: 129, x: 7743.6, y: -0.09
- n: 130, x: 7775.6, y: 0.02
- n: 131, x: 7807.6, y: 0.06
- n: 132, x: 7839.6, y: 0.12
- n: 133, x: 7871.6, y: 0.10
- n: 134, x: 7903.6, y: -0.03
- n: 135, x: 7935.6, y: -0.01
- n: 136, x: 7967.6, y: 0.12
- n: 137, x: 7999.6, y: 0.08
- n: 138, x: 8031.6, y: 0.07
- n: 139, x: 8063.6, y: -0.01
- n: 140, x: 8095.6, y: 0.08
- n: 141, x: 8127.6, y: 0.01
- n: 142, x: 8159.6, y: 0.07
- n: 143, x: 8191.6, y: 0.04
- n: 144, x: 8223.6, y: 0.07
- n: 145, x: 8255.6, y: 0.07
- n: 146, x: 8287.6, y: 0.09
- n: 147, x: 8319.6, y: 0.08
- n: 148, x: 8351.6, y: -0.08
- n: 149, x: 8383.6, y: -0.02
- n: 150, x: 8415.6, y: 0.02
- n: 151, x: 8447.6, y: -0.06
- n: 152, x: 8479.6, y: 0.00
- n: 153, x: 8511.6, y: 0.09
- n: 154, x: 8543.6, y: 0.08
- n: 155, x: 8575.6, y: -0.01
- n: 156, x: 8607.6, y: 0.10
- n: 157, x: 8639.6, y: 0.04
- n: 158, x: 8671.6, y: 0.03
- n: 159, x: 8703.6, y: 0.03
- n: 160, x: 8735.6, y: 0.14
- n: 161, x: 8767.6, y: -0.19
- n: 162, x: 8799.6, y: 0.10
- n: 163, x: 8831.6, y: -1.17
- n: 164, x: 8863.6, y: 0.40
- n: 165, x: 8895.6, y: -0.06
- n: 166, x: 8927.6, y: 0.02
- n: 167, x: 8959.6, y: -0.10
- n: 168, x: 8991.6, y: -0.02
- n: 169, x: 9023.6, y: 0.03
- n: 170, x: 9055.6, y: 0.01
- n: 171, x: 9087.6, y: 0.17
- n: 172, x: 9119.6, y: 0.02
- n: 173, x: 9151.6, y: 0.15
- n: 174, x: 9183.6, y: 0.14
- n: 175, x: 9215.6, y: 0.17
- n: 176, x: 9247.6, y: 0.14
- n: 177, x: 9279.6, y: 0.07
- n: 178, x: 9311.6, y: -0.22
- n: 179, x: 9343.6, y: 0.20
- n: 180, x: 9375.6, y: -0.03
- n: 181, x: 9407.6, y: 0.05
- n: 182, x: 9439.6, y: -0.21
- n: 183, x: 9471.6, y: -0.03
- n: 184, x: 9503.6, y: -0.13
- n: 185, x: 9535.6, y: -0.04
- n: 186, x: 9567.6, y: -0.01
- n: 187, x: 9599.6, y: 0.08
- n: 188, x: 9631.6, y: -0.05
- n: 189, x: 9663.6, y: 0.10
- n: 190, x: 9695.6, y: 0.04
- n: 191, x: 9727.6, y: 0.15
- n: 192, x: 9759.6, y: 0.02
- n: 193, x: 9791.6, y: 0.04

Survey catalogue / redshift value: 1.38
